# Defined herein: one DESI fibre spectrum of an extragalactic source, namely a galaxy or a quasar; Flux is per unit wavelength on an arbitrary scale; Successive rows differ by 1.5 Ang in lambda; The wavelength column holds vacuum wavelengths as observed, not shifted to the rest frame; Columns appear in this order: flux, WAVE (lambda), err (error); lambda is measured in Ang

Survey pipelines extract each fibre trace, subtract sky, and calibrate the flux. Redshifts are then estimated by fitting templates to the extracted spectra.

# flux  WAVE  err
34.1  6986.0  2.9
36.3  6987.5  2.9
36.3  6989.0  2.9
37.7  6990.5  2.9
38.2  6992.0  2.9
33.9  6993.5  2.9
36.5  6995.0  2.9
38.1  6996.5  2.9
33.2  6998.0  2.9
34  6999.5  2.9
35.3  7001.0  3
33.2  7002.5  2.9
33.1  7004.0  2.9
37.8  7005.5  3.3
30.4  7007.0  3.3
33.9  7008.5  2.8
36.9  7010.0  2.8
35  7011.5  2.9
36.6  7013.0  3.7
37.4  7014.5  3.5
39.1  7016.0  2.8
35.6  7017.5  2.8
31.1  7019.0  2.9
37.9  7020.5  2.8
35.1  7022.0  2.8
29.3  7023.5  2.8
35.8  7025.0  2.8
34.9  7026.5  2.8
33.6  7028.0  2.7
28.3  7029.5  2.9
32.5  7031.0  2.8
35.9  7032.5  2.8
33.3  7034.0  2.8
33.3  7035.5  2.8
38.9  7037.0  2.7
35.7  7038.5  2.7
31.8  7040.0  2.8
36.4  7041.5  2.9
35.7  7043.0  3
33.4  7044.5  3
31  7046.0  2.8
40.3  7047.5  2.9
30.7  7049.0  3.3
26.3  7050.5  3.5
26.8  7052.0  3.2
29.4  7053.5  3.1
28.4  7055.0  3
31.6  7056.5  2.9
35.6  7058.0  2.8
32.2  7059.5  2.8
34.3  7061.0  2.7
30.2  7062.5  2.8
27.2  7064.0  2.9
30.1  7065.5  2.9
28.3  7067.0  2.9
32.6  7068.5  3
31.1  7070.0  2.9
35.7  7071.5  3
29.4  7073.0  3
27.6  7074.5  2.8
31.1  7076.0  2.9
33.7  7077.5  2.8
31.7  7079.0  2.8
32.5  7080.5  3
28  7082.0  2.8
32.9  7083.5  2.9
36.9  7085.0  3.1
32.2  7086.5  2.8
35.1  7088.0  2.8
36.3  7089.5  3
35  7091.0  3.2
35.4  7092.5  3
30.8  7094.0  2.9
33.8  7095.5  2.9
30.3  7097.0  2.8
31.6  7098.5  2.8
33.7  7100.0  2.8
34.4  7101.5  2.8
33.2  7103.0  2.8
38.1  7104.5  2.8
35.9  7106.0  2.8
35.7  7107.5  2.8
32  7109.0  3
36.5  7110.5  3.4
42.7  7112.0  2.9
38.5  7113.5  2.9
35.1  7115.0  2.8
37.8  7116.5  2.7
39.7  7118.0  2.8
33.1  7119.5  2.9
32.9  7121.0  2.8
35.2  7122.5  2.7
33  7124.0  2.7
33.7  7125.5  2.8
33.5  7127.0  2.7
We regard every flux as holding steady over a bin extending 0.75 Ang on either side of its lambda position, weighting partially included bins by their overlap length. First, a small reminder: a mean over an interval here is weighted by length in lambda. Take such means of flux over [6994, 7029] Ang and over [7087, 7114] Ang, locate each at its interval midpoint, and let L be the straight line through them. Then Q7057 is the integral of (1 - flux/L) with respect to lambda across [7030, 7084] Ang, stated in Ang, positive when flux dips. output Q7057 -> 4.35 Ang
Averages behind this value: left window 34.9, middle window 32.1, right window 34.9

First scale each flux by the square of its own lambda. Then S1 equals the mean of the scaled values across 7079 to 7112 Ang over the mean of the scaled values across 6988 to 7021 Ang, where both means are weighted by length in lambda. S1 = 0.98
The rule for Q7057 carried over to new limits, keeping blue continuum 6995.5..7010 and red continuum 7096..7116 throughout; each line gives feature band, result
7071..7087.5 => 1.4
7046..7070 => 2.7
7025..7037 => 0.4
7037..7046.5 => 0.1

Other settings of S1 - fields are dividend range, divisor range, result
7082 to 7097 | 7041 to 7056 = 1.08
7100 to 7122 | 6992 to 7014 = 1.06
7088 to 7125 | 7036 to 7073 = 1.10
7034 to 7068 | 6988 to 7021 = 0.92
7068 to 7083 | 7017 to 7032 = 0.95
